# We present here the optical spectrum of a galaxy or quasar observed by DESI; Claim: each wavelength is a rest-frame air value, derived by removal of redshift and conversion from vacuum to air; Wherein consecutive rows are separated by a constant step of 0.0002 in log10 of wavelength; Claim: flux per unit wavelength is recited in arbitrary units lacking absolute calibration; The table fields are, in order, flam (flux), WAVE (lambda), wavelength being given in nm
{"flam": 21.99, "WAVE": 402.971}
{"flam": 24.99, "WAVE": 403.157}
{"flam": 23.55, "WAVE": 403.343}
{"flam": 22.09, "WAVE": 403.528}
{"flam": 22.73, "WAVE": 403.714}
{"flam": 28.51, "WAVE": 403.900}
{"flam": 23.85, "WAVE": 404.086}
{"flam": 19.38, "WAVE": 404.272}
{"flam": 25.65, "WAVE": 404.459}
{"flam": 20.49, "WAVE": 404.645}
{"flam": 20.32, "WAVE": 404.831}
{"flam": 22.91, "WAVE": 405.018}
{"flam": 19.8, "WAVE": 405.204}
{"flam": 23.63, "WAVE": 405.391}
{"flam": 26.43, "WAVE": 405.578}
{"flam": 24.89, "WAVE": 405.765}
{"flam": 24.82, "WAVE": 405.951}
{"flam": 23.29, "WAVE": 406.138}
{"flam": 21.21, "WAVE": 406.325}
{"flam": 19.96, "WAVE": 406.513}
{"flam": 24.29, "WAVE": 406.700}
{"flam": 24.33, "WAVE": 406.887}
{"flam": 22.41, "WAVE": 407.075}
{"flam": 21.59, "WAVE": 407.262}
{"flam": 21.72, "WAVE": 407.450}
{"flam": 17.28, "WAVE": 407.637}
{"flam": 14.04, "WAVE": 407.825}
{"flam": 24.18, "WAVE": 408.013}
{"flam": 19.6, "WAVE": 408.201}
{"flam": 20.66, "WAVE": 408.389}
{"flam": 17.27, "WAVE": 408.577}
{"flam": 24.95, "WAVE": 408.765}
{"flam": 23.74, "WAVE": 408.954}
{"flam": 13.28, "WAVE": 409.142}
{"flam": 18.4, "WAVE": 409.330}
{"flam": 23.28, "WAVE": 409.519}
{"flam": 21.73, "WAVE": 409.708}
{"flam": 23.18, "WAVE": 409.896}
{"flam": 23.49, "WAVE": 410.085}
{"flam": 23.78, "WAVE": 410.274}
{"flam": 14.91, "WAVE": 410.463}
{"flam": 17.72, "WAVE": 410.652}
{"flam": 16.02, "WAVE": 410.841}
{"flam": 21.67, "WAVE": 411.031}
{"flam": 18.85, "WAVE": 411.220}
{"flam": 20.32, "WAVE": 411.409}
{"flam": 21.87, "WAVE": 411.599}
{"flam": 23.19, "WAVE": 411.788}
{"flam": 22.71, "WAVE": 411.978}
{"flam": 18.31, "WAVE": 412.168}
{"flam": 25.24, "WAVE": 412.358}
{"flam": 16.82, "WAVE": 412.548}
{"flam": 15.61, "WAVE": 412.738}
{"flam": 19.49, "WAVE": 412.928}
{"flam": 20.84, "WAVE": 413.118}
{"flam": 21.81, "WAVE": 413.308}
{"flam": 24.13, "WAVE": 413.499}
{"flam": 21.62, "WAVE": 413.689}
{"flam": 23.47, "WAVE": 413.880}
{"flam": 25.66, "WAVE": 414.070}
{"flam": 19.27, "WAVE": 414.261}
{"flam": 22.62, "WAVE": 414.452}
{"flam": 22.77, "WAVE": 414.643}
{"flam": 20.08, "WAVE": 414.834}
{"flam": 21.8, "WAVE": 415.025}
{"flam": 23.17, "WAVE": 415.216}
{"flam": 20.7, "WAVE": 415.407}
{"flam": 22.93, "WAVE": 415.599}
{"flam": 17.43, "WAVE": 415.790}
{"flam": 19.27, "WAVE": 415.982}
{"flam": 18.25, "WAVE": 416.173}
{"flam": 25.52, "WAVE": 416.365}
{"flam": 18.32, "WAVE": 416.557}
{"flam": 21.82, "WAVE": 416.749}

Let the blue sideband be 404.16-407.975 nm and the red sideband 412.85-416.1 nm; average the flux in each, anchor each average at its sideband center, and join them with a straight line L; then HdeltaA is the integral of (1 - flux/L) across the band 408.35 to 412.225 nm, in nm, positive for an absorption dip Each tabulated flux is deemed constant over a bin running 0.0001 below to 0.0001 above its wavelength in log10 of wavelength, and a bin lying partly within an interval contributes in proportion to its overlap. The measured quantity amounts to 0.23 nm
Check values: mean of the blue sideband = 22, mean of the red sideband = 21.6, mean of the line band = 20.5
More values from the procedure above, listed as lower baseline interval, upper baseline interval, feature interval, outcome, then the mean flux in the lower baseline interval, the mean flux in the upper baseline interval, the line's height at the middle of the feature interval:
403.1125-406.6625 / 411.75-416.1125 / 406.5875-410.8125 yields 0.313 nm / 23.1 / 21.2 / 22.3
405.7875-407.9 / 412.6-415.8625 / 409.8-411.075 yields 0.083 nm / 21.5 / 21.3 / 21.4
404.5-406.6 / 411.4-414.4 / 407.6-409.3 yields 0.202 nm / 22.6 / 21.3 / 22.1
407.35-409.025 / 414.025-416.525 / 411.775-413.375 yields 0.051 nm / 20.3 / 21.3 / 20.9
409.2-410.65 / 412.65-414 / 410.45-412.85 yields 0.154 nm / 20.8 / 21.1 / 21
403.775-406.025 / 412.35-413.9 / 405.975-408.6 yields 0.180 nm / 23.4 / 20.6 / 22.6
